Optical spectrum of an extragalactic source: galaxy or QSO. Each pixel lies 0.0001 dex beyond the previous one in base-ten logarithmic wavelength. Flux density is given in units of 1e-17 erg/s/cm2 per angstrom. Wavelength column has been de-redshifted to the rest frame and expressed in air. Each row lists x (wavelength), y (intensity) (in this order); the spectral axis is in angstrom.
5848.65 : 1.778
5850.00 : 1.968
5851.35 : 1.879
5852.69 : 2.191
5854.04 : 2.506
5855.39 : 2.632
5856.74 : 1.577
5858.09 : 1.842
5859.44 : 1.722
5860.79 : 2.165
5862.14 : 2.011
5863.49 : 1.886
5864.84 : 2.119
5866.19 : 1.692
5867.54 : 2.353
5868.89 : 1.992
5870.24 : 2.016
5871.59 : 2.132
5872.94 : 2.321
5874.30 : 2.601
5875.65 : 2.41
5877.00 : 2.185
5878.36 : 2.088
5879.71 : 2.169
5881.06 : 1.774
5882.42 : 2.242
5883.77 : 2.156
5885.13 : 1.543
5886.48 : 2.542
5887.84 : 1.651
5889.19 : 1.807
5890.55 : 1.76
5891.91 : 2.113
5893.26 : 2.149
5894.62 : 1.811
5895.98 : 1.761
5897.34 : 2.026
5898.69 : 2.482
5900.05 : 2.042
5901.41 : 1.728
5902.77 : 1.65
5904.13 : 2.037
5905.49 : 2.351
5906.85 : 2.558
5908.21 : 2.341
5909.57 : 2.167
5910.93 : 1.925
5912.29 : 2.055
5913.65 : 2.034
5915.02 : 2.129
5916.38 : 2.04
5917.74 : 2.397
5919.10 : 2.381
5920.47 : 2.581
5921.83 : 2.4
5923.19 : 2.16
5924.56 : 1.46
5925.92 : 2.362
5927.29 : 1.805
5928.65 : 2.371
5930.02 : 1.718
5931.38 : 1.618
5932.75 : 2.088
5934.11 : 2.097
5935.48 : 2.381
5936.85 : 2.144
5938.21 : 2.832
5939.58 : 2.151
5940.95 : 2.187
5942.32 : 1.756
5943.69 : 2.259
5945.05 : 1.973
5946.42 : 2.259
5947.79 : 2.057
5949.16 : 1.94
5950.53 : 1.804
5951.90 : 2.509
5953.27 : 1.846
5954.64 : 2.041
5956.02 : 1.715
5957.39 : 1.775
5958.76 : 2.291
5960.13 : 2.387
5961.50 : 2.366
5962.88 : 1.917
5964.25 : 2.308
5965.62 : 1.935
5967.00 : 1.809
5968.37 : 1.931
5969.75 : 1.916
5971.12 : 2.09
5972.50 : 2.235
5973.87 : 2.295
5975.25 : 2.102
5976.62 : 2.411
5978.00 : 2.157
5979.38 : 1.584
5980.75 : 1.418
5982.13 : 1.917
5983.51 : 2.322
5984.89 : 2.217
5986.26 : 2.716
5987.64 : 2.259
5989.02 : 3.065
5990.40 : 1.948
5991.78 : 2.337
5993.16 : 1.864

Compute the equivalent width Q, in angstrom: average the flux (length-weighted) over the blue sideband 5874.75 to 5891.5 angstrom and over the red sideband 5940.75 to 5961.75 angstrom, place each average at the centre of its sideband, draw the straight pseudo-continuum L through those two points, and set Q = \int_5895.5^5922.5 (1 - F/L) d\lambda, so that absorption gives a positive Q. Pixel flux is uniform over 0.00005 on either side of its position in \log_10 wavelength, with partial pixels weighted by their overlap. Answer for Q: -1.5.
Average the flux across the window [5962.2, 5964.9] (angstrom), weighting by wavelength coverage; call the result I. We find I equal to 2.11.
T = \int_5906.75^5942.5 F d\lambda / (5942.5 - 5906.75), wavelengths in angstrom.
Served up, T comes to 2.15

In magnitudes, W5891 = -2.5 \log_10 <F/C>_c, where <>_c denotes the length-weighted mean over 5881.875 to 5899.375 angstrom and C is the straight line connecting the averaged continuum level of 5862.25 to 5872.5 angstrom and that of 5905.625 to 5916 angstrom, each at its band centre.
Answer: 0.06 mag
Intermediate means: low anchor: 2.03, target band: 2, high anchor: 2.18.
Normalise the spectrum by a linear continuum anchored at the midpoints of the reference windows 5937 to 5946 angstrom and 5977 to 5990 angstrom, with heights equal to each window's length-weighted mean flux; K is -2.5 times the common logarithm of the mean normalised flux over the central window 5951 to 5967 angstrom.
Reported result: 0.05 mag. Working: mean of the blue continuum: 2.19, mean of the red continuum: 2.18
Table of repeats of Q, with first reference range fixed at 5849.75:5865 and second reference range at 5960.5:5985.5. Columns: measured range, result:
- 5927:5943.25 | -0.4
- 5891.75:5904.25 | 0.5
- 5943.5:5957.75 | 0.3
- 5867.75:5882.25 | -1.0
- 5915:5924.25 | -1.0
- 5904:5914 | -0.7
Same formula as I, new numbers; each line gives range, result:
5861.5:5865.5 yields 2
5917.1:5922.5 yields 2.44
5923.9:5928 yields 1.88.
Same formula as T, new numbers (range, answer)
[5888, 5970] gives 2.08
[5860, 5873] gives 2.05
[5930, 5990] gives 2.11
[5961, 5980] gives 2.07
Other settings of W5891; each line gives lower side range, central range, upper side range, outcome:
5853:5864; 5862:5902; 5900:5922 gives 0.02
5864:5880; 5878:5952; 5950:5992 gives 0.03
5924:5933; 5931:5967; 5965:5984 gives -0.08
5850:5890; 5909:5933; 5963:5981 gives -0.02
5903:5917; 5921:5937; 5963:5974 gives 0.03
